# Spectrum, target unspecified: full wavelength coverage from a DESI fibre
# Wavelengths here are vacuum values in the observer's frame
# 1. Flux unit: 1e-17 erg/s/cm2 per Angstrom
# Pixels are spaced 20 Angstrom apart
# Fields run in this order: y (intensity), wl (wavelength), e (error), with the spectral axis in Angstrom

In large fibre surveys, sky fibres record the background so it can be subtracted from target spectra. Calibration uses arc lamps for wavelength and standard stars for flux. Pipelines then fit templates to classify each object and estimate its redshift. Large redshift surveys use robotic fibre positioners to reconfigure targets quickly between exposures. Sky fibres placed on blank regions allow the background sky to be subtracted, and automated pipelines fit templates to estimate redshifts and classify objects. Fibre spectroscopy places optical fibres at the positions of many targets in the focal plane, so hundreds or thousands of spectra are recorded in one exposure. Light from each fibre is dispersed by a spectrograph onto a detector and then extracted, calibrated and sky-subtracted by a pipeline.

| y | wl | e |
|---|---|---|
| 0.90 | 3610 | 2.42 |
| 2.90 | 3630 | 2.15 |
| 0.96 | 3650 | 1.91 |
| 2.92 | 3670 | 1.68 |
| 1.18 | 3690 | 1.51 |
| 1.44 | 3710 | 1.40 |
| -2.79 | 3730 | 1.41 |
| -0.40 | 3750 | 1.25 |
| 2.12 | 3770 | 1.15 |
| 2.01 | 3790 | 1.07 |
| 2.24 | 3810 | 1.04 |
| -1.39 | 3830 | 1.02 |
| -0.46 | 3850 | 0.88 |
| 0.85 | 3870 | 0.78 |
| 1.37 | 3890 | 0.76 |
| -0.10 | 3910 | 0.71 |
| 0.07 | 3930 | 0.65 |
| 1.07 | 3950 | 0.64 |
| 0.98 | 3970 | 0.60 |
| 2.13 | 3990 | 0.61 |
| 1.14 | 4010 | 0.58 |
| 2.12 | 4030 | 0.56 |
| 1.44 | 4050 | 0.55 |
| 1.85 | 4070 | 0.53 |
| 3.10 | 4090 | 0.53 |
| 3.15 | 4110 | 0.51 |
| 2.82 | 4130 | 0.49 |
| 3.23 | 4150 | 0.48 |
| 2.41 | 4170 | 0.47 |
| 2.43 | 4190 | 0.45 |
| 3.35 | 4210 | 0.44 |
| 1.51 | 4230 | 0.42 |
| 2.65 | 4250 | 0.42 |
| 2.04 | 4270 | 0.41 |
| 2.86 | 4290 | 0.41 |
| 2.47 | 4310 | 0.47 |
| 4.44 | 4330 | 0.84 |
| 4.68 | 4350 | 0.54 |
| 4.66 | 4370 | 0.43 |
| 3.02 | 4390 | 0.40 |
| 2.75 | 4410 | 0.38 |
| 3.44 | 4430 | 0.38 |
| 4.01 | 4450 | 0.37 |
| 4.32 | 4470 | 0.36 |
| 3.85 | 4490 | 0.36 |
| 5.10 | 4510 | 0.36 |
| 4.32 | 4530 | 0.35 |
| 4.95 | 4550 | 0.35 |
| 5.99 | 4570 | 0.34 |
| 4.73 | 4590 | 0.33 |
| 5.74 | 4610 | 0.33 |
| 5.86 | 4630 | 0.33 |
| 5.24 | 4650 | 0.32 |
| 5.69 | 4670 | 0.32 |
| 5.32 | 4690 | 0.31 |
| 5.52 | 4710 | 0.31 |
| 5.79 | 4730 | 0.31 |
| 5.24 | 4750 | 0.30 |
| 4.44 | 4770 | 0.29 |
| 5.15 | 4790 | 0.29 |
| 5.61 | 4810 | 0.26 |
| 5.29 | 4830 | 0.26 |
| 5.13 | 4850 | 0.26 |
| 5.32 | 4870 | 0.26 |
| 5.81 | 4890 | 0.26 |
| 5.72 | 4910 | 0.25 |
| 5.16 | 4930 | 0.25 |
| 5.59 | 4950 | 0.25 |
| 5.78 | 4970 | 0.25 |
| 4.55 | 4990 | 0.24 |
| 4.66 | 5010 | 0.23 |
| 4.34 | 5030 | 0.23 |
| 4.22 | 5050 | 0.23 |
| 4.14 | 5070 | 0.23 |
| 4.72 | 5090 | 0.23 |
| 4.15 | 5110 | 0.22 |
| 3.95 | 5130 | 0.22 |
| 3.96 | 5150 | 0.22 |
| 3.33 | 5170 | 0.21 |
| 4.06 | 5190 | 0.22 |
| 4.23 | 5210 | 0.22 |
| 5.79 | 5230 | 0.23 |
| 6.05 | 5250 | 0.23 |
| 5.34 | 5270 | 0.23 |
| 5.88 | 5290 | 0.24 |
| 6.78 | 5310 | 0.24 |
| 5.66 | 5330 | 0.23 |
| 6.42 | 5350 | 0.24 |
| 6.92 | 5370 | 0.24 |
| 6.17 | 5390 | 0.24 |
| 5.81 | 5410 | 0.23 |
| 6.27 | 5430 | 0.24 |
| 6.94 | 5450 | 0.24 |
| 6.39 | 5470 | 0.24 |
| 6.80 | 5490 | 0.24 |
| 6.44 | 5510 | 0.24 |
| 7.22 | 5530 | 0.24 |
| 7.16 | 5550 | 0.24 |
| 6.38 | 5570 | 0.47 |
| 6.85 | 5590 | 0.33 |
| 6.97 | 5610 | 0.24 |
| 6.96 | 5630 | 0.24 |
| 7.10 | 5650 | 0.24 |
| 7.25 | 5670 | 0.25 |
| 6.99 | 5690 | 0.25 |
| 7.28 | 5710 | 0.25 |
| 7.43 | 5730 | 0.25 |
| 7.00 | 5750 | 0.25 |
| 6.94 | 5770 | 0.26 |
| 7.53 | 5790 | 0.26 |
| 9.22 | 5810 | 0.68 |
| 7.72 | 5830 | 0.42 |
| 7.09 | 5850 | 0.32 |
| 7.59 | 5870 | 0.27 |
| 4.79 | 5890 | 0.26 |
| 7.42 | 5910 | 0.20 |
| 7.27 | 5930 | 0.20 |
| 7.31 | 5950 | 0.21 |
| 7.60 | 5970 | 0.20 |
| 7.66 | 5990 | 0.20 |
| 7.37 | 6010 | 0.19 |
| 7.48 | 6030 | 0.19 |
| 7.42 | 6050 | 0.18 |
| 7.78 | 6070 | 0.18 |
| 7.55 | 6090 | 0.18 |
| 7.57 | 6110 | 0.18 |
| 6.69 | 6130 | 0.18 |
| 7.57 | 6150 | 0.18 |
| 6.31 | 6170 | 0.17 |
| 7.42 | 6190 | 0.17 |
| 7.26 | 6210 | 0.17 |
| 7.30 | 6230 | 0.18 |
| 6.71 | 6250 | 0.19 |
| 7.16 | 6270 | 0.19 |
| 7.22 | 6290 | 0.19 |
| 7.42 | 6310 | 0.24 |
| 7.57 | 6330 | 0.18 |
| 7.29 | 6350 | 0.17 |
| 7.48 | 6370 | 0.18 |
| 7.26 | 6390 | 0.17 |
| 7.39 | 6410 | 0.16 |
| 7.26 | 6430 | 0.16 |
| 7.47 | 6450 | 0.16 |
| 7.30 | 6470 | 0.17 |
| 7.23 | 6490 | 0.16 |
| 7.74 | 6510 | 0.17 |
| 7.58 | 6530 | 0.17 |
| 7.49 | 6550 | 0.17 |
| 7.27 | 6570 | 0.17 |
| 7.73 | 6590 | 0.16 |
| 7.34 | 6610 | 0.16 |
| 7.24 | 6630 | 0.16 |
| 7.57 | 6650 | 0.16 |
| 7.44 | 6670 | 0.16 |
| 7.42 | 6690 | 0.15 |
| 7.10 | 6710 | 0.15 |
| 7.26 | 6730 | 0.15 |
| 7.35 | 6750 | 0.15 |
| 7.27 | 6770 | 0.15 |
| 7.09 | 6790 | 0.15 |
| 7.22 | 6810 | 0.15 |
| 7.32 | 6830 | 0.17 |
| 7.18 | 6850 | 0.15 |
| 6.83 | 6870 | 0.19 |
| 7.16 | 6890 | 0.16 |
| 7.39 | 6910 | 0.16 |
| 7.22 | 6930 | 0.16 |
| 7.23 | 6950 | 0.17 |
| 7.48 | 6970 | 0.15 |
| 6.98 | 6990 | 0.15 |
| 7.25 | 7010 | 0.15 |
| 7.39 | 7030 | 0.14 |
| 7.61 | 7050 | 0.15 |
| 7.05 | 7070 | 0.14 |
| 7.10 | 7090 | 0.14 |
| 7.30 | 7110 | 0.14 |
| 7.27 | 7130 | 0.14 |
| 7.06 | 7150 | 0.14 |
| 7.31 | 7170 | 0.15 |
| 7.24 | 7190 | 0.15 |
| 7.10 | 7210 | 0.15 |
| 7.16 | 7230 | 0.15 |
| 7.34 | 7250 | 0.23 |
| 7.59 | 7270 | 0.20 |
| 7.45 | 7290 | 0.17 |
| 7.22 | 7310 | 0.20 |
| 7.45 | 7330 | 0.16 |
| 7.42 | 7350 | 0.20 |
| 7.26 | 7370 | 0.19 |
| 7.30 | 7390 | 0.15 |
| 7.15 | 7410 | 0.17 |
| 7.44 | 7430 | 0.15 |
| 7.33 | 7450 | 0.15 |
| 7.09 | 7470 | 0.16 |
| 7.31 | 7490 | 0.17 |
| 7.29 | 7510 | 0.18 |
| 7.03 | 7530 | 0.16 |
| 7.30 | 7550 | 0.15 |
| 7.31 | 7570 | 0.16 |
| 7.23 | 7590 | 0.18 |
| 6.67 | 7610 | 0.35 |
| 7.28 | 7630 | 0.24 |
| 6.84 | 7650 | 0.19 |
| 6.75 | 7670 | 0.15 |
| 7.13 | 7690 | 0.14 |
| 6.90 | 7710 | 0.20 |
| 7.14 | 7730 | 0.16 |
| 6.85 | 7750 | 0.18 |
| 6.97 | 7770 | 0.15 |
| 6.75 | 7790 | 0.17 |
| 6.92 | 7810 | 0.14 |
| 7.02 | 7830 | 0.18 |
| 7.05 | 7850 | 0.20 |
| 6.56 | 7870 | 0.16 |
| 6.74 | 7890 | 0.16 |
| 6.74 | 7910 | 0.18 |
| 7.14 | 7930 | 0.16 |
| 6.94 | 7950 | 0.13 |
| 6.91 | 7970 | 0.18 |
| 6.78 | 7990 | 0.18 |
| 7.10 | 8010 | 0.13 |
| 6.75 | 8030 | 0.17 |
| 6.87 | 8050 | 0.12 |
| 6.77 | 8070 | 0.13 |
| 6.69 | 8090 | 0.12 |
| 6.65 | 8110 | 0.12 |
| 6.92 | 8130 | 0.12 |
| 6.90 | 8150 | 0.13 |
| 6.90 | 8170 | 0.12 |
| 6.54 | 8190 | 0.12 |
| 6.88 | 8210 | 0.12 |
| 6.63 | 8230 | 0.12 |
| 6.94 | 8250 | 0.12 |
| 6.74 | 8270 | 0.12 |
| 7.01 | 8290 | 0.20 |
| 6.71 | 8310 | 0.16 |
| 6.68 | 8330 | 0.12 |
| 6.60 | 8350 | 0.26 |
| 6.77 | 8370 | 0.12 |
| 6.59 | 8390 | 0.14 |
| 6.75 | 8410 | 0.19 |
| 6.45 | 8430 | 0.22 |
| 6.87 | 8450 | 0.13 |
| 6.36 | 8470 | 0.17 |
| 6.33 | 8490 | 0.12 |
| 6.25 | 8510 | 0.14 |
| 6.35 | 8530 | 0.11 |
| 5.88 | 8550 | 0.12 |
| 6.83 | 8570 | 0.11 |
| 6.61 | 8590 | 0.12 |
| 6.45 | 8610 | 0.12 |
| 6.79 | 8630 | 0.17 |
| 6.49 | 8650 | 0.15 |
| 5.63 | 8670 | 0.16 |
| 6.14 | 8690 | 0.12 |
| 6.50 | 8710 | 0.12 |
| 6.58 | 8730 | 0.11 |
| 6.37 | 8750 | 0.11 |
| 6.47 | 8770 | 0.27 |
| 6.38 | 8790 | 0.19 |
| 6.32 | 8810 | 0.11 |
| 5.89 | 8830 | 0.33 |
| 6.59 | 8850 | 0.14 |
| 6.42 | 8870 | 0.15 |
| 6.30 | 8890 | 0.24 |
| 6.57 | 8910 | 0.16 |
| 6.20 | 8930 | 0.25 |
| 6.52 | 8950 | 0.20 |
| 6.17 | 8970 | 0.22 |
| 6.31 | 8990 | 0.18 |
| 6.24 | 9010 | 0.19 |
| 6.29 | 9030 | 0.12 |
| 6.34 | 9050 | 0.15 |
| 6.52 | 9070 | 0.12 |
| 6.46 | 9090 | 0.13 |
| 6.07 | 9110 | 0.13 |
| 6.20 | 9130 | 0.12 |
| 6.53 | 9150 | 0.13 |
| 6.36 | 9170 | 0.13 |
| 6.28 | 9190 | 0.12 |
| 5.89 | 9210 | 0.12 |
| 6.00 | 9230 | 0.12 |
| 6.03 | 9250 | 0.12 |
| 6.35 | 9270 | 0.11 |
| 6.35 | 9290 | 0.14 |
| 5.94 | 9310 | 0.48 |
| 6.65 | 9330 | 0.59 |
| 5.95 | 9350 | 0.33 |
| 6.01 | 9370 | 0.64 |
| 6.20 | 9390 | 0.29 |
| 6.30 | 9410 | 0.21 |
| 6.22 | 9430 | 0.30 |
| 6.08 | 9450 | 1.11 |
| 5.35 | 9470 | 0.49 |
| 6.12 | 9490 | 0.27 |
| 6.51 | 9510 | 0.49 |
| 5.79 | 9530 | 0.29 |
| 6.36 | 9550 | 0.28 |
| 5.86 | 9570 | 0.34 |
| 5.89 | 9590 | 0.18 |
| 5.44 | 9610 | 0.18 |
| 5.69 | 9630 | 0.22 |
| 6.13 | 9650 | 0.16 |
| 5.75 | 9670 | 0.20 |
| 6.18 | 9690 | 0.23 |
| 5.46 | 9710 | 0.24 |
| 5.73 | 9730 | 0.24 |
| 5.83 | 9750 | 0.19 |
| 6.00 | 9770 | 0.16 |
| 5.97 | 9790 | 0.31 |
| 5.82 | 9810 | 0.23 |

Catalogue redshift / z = 0.00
